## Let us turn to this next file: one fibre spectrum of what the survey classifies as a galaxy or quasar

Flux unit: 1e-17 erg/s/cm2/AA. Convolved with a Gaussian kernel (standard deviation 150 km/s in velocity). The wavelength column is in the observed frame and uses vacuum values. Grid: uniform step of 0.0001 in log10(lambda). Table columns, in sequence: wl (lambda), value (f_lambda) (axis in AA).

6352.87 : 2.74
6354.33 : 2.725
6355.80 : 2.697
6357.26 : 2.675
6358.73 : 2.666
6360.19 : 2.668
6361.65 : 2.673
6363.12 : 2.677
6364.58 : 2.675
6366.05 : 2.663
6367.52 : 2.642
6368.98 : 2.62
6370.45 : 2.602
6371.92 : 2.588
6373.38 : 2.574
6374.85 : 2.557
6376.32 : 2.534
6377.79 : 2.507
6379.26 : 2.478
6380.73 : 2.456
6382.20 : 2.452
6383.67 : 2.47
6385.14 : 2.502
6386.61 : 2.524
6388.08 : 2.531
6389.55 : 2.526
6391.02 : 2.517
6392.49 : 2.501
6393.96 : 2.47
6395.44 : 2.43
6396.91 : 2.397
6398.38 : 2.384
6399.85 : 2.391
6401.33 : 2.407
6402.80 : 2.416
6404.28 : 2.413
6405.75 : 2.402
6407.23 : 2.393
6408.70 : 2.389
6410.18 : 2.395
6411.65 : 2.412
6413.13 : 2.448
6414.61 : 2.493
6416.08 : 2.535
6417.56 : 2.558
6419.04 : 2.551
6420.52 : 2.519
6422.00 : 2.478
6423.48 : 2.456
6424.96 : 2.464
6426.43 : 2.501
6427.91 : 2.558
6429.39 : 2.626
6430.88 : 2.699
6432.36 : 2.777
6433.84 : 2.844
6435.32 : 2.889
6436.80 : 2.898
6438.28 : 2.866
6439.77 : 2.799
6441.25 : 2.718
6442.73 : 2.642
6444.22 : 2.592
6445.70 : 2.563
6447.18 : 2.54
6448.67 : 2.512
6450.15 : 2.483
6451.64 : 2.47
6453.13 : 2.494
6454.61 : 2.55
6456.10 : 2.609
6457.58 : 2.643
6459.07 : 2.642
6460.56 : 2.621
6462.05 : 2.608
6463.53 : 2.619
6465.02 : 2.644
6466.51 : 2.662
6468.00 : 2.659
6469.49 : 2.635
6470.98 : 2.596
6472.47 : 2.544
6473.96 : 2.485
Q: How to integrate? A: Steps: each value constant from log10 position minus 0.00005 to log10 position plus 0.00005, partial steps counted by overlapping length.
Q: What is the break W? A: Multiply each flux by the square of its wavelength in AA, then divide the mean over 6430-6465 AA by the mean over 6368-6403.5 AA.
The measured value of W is 1.1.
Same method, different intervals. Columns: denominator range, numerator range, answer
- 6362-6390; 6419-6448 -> 1.06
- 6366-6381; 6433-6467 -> 1.06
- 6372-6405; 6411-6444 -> 1.07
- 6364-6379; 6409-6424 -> 0.97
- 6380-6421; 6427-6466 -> 1.09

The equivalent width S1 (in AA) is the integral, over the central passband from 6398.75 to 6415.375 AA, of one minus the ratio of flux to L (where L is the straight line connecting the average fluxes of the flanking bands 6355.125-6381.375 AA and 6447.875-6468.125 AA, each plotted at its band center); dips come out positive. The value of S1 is 1.2 AA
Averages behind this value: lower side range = 2.61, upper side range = 2.58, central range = 2.41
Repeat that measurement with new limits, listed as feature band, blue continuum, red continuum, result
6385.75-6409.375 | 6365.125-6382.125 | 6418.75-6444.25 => 1.4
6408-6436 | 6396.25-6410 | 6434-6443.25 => 0.7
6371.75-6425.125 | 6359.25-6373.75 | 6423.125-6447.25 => 3.8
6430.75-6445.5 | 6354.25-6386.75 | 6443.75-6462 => -1.2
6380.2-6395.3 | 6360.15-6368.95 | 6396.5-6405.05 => 0.0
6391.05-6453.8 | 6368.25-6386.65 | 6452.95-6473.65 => 0.7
